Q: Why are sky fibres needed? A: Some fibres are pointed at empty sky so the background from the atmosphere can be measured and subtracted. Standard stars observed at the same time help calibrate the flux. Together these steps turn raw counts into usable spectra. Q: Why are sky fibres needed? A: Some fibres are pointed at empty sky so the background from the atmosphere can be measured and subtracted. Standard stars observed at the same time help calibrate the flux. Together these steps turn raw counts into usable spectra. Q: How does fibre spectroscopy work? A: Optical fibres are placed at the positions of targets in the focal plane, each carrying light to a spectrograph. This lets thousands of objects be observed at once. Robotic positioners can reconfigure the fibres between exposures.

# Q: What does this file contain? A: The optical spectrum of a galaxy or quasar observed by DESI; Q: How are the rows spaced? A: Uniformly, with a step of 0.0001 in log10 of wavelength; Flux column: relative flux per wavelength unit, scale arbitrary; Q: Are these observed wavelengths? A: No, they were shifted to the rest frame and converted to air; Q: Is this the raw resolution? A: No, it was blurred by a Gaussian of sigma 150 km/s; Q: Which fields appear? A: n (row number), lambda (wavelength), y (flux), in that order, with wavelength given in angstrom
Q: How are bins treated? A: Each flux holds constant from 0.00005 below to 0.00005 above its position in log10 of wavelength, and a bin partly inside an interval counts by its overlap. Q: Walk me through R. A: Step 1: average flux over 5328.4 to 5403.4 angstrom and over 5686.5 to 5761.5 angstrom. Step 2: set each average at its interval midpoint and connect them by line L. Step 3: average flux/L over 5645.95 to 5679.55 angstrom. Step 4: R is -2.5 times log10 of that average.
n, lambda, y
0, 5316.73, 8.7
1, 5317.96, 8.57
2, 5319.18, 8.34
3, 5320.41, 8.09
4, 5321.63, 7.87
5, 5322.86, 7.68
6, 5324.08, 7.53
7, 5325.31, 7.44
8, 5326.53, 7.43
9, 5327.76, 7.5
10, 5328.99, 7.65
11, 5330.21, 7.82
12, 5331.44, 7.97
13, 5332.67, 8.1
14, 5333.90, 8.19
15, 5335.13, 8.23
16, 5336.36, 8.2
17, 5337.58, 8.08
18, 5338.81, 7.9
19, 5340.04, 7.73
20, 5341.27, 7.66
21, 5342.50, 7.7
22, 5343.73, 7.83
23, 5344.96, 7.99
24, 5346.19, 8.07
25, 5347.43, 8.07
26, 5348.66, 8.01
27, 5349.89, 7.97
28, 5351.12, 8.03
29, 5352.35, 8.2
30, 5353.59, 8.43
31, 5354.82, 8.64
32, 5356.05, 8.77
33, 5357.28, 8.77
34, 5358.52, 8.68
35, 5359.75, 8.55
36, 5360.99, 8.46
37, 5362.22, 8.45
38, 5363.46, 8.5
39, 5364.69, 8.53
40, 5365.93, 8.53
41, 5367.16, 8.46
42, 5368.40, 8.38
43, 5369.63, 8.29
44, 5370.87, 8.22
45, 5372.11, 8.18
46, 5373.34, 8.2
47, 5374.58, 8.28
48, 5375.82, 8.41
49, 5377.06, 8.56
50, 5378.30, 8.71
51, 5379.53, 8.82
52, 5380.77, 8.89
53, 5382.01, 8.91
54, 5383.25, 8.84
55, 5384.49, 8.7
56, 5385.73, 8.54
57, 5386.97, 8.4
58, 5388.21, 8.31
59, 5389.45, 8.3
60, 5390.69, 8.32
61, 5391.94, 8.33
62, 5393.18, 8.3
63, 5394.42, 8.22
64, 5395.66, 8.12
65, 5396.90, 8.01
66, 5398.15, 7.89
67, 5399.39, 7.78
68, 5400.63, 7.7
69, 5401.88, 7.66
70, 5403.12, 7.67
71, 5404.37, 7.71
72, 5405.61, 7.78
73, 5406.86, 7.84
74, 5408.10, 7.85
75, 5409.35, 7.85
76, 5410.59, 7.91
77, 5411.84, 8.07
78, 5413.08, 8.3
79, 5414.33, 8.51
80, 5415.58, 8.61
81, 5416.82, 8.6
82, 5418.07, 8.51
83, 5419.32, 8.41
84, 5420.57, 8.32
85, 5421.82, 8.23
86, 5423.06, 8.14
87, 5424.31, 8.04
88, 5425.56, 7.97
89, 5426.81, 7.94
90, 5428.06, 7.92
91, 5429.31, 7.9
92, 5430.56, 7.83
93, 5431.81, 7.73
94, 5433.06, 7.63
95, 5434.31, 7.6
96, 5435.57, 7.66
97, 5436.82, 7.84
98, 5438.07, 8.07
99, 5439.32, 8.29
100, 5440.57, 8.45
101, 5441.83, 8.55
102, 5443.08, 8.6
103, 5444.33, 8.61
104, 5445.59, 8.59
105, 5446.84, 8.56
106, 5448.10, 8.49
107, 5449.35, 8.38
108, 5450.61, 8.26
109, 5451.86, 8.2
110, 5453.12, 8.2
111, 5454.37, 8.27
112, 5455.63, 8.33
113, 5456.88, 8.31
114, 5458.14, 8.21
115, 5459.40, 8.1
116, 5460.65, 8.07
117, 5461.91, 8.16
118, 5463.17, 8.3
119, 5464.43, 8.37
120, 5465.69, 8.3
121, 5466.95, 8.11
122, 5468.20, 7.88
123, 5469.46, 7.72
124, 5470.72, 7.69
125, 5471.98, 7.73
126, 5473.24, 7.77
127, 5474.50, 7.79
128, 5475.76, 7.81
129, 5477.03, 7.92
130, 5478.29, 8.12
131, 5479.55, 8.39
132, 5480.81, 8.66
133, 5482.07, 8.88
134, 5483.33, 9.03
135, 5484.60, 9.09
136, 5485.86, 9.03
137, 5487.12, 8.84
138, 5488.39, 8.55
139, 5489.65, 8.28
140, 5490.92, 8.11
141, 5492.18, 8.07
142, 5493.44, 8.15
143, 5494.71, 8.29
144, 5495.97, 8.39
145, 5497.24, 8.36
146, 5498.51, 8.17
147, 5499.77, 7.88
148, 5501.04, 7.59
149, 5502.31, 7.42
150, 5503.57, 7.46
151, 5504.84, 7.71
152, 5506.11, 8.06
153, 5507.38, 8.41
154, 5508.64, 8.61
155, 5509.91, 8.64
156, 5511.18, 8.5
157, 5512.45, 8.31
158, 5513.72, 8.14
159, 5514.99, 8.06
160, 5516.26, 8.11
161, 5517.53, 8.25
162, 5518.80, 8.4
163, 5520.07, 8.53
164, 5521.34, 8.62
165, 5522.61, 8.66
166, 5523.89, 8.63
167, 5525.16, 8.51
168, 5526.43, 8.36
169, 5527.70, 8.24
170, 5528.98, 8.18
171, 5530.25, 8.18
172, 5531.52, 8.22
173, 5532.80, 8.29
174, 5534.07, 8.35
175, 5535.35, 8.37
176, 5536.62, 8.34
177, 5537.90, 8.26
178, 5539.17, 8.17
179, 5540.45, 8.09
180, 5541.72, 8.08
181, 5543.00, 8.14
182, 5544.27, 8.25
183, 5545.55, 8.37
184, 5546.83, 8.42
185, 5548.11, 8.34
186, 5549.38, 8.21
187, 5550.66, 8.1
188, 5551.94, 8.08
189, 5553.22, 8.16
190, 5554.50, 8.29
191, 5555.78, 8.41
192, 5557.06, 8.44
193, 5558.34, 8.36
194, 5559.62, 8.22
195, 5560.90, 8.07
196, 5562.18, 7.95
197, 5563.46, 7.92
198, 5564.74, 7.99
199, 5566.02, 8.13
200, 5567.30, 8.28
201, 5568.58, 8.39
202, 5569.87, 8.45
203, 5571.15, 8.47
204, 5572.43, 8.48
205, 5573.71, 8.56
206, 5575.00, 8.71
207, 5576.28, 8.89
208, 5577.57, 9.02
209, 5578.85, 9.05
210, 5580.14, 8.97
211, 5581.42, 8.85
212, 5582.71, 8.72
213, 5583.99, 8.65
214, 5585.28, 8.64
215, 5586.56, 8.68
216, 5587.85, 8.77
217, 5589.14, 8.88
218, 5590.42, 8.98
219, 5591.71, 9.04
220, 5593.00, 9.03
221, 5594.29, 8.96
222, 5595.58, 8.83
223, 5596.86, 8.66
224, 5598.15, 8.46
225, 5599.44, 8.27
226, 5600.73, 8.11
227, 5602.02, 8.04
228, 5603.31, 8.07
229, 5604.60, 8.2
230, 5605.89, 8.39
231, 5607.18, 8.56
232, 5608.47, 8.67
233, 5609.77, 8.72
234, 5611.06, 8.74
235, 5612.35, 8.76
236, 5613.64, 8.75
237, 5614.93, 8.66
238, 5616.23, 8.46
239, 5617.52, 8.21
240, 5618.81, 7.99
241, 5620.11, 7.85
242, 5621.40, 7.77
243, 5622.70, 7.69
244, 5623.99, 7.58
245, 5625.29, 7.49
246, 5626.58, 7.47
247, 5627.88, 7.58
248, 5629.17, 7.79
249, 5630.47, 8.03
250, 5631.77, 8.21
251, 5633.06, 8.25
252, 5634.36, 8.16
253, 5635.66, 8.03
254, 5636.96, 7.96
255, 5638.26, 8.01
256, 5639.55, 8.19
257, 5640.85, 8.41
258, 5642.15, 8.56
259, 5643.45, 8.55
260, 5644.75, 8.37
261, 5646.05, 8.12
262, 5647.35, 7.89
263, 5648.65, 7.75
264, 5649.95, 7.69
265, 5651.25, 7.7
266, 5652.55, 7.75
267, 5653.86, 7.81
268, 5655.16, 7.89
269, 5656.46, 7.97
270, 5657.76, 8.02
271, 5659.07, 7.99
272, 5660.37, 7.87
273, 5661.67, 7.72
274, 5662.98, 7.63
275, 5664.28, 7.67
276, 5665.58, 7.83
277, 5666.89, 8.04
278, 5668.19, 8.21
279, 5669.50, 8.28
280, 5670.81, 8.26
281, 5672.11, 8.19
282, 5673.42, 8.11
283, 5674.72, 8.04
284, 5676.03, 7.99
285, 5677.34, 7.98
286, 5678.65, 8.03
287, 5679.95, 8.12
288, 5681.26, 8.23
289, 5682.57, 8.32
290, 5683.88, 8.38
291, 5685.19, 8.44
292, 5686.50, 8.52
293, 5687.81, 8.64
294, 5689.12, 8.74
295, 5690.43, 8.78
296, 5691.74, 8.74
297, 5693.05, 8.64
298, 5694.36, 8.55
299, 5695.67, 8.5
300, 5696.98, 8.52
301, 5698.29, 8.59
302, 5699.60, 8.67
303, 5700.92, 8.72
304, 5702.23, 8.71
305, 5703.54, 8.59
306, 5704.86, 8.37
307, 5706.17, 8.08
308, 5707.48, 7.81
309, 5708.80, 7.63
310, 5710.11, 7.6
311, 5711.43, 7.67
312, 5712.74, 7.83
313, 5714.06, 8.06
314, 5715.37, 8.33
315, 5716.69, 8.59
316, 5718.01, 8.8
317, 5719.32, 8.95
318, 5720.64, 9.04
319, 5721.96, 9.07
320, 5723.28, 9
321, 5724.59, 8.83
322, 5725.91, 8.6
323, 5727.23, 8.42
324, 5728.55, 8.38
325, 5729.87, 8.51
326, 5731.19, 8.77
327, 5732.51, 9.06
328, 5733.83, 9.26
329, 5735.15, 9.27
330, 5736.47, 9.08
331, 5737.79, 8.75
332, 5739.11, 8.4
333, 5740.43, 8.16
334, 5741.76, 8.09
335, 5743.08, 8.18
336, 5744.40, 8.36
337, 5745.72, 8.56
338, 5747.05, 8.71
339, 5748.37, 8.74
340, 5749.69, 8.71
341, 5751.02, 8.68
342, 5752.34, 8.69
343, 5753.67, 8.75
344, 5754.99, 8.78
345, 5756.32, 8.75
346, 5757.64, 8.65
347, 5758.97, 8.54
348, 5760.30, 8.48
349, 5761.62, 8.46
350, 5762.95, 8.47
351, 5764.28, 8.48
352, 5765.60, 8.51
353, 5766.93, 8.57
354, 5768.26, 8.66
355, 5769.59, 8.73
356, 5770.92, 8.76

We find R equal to 0.08 mag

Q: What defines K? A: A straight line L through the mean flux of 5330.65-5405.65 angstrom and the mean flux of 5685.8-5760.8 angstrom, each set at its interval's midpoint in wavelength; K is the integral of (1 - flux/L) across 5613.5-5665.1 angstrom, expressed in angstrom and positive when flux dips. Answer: 3.09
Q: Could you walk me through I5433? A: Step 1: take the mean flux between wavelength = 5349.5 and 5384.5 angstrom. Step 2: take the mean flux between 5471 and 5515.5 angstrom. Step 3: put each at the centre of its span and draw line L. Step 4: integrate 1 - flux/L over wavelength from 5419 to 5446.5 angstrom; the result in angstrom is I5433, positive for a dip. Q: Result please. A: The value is 0.8 angstrom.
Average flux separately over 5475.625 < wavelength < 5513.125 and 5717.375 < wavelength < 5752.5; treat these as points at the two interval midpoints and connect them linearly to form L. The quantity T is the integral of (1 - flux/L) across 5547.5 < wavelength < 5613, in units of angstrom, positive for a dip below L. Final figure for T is -0.5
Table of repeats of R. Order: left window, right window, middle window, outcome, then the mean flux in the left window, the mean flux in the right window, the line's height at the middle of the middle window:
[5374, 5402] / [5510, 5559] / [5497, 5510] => 0.04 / 8.36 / 8.3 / 8.31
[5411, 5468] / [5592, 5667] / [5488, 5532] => -0.01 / 8.21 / 8.14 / 8.18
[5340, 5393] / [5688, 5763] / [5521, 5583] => 0.01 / 8.37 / 8.56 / 8.47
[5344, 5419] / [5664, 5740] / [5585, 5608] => -0.03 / 8.29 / 8.44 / 8.39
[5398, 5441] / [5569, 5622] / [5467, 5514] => 0.01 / 8.01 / 8.58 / 8.24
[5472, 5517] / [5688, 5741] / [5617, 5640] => 0.07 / 8.24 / 8.55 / 8.43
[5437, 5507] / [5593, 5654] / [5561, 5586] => -0.04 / 8.23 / 8.18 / 8.2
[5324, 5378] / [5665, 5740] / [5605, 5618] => -0.03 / 8.16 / 8.45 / 8.37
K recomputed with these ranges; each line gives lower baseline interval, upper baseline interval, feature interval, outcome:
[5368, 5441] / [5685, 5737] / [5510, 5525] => -0.1 angstrom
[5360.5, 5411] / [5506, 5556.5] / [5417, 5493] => 0.6 angstrom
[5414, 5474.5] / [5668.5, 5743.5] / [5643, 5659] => 0.8 angstrom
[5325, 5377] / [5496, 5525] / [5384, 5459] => 0.3 angstrom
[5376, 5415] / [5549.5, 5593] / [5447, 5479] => 0.9 angstrom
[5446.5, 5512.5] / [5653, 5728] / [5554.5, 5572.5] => 0.0 angstrom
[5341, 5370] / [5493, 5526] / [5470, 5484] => 0.1 angstrom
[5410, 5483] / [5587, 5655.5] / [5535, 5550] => -0.1 angstrom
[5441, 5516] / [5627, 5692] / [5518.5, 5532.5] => -0.3 angstrom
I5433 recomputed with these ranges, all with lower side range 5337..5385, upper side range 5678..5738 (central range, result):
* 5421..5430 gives 0.4 angstrom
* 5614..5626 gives 0.7 angstrom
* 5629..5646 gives 0.6 angstrom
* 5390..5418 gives 1.0 angstrom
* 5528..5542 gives 0.3 angstrom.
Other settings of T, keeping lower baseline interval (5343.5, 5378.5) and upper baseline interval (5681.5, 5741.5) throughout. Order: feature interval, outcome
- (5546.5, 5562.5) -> 0.4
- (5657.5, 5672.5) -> 1.0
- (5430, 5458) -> 0.6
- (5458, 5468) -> 0.3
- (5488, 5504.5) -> 0.7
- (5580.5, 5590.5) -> -0.3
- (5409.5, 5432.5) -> 0.6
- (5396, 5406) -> 0.7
